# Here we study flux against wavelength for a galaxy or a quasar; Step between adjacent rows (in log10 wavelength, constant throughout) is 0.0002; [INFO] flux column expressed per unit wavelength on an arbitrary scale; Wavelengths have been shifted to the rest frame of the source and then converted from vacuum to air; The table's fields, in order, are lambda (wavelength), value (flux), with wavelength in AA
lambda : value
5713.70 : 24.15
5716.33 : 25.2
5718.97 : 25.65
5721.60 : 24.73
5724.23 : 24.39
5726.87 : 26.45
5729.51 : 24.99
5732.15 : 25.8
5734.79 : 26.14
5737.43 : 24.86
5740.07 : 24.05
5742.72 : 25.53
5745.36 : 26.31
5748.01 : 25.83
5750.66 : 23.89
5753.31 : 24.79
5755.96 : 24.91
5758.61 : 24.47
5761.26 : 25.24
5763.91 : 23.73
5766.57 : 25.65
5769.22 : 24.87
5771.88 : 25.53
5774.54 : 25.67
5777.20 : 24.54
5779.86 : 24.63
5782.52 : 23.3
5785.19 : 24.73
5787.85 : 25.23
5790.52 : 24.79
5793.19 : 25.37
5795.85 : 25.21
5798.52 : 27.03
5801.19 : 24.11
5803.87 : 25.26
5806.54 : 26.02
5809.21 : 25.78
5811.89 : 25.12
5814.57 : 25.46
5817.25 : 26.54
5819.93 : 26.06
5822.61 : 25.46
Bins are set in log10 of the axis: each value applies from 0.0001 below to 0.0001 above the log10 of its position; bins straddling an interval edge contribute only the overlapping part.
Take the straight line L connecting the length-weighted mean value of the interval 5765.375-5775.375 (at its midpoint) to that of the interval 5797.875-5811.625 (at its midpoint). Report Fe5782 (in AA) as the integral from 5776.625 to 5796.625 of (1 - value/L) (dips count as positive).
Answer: 0.6 AA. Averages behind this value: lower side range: 25.4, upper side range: 25.5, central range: 24.7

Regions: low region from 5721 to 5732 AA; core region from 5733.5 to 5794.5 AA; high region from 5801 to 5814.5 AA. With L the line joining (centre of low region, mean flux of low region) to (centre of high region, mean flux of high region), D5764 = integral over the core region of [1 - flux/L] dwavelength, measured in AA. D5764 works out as 0.8 AA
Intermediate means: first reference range 25.2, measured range 25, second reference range 25.4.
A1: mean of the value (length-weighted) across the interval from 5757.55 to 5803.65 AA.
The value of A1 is 25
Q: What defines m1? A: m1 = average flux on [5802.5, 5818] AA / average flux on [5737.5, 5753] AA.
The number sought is 1.02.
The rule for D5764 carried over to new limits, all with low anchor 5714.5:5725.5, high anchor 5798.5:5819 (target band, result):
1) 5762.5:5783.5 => 0.5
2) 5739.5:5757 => 0.0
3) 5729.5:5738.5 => -0.2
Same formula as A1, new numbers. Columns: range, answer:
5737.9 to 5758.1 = 25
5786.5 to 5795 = 25.2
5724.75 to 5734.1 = 25.6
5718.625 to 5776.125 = 25.1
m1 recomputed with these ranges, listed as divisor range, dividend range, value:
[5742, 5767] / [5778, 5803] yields 1.00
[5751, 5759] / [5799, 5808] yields 1.03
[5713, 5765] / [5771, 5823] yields 1.01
